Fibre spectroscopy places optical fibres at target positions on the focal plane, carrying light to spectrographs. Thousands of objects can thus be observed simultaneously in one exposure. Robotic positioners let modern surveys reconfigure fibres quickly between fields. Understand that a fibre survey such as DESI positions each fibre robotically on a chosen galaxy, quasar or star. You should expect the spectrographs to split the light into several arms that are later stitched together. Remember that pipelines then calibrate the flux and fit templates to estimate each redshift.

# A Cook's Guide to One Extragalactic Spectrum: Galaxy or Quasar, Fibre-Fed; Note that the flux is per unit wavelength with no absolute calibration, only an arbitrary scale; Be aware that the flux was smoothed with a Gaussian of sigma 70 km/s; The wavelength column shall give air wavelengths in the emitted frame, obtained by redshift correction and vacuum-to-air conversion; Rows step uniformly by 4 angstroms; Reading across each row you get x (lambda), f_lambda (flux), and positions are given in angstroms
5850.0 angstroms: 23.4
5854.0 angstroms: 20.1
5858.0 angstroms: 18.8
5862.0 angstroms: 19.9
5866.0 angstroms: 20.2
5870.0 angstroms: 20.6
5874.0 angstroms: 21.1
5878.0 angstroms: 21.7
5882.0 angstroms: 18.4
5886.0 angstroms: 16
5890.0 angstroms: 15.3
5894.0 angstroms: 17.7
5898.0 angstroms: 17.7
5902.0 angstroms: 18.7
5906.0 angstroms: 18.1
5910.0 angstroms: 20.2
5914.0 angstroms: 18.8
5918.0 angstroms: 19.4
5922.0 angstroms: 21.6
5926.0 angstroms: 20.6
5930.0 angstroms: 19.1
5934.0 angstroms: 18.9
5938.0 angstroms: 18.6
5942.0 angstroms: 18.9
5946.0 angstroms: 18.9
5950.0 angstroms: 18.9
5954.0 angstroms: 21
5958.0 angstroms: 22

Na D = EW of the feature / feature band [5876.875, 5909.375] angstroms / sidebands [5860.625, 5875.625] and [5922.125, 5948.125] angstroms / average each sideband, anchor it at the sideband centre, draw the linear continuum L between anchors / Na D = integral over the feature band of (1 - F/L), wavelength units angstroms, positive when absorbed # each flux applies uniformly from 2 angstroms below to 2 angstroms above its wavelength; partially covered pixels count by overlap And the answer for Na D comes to 3.4 angstroms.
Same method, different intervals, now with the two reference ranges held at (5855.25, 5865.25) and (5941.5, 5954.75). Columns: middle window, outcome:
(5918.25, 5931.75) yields -0.7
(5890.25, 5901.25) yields 1.1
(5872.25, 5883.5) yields -0.6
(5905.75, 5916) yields 0.1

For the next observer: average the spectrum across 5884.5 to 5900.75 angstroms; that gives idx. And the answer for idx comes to 16.8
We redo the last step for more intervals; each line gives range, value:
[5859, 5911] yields 18.9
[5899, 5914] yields 18.9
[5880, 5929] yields 18.6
